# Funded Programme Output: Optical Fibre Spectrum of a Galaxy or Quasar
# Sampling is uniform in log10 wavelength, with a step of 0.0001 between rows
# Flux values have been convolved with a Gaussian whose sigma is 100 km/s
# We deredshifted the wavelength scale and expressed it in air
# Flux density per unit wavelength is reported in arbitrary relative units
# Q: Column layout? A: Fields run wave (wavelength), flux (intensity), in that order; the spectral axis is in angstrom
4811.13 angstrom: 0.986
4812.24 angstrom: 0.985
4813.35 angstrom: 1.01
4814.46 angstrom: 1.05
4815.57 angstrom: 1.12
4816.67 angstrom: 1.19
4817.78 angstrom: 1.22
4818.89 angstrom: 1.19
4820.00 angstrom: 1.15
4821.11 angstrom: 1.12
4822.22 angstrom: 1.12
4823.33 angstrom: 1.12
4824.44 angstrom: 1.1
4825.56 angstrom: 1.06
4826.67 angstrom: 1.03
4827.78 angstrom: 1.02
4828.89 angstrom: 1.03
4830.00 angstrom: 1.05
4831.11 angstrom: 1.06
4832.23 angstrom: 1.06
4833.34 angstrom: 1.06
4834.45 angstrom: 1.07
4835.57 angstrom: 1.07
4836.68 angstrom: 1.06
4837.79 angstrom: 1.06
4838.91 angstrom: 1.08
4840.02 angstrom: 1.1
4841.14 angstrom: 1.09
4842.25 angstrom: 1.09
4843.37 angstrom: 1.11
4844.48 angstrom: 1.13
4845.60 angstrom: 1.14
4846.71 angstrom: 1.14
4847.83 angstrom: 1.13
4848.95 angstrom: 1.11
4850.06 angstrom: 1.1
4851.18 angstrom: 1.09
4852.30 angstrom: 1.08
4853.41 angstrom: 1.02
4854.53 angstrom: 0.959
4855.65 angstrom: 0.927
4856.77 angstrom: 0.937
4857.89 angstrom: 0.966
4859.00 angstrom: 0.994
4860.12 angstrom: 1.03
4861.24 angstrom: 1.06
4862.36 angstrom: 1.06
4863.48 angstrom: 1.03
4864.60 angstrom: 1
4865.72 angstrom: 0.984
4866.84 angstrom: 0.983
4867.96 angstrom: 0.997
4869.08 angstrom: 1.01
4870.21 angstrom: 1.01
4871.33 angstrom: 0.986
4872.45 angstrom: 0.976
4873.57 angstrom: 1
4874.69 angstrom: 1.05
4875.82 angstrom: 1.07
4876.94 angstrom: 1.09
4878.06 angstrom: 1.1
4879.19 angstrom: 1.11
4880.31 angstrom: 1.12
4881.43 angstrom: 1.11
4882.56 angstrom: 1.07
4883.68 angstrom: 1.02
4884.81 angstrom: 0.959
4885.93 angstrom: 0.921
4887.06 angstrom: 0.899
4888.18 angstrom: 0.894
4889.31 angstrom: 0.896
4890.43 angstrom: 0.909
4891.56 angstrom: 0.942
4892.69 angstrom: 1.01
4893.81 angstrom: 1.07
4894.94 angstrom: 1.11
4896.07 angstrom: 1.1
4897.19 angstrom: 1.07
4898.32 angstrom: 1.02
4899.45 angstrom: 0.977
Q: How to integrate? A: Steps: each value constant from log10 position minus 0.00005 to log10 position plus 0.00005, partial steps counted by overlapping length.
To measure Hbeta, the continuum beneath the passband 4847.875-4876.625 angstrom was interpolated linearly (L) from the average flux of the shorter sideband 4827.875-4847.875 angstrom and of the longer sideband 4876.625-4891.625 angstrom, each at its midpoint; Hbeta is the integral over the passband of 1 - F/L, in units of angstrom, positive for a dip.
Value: 0.6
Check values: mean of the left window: 1.08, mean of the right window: 1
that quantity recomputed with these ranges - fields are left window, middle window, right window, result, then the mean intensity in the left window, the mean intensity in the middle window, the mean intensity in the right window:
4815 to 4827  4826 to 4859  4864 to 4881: 0.9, 1.13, 1.06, 1.03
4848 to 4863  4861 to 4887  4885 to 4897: -0.7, 1.03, 1.03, 0.978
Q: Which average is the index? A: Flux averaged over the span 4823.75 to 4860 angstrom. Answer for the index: 1.06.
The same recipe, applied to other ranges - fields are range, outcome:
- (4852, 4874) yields 1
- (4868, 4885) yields 1.05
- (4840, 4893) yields 1.03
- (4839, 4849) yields 1.11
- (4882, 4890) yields 0.951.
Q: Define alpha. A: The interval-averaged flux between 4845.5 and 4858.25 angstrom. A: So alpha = 1.05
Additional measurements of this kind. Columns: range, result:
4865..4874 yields 0.993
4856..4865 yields 1.01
